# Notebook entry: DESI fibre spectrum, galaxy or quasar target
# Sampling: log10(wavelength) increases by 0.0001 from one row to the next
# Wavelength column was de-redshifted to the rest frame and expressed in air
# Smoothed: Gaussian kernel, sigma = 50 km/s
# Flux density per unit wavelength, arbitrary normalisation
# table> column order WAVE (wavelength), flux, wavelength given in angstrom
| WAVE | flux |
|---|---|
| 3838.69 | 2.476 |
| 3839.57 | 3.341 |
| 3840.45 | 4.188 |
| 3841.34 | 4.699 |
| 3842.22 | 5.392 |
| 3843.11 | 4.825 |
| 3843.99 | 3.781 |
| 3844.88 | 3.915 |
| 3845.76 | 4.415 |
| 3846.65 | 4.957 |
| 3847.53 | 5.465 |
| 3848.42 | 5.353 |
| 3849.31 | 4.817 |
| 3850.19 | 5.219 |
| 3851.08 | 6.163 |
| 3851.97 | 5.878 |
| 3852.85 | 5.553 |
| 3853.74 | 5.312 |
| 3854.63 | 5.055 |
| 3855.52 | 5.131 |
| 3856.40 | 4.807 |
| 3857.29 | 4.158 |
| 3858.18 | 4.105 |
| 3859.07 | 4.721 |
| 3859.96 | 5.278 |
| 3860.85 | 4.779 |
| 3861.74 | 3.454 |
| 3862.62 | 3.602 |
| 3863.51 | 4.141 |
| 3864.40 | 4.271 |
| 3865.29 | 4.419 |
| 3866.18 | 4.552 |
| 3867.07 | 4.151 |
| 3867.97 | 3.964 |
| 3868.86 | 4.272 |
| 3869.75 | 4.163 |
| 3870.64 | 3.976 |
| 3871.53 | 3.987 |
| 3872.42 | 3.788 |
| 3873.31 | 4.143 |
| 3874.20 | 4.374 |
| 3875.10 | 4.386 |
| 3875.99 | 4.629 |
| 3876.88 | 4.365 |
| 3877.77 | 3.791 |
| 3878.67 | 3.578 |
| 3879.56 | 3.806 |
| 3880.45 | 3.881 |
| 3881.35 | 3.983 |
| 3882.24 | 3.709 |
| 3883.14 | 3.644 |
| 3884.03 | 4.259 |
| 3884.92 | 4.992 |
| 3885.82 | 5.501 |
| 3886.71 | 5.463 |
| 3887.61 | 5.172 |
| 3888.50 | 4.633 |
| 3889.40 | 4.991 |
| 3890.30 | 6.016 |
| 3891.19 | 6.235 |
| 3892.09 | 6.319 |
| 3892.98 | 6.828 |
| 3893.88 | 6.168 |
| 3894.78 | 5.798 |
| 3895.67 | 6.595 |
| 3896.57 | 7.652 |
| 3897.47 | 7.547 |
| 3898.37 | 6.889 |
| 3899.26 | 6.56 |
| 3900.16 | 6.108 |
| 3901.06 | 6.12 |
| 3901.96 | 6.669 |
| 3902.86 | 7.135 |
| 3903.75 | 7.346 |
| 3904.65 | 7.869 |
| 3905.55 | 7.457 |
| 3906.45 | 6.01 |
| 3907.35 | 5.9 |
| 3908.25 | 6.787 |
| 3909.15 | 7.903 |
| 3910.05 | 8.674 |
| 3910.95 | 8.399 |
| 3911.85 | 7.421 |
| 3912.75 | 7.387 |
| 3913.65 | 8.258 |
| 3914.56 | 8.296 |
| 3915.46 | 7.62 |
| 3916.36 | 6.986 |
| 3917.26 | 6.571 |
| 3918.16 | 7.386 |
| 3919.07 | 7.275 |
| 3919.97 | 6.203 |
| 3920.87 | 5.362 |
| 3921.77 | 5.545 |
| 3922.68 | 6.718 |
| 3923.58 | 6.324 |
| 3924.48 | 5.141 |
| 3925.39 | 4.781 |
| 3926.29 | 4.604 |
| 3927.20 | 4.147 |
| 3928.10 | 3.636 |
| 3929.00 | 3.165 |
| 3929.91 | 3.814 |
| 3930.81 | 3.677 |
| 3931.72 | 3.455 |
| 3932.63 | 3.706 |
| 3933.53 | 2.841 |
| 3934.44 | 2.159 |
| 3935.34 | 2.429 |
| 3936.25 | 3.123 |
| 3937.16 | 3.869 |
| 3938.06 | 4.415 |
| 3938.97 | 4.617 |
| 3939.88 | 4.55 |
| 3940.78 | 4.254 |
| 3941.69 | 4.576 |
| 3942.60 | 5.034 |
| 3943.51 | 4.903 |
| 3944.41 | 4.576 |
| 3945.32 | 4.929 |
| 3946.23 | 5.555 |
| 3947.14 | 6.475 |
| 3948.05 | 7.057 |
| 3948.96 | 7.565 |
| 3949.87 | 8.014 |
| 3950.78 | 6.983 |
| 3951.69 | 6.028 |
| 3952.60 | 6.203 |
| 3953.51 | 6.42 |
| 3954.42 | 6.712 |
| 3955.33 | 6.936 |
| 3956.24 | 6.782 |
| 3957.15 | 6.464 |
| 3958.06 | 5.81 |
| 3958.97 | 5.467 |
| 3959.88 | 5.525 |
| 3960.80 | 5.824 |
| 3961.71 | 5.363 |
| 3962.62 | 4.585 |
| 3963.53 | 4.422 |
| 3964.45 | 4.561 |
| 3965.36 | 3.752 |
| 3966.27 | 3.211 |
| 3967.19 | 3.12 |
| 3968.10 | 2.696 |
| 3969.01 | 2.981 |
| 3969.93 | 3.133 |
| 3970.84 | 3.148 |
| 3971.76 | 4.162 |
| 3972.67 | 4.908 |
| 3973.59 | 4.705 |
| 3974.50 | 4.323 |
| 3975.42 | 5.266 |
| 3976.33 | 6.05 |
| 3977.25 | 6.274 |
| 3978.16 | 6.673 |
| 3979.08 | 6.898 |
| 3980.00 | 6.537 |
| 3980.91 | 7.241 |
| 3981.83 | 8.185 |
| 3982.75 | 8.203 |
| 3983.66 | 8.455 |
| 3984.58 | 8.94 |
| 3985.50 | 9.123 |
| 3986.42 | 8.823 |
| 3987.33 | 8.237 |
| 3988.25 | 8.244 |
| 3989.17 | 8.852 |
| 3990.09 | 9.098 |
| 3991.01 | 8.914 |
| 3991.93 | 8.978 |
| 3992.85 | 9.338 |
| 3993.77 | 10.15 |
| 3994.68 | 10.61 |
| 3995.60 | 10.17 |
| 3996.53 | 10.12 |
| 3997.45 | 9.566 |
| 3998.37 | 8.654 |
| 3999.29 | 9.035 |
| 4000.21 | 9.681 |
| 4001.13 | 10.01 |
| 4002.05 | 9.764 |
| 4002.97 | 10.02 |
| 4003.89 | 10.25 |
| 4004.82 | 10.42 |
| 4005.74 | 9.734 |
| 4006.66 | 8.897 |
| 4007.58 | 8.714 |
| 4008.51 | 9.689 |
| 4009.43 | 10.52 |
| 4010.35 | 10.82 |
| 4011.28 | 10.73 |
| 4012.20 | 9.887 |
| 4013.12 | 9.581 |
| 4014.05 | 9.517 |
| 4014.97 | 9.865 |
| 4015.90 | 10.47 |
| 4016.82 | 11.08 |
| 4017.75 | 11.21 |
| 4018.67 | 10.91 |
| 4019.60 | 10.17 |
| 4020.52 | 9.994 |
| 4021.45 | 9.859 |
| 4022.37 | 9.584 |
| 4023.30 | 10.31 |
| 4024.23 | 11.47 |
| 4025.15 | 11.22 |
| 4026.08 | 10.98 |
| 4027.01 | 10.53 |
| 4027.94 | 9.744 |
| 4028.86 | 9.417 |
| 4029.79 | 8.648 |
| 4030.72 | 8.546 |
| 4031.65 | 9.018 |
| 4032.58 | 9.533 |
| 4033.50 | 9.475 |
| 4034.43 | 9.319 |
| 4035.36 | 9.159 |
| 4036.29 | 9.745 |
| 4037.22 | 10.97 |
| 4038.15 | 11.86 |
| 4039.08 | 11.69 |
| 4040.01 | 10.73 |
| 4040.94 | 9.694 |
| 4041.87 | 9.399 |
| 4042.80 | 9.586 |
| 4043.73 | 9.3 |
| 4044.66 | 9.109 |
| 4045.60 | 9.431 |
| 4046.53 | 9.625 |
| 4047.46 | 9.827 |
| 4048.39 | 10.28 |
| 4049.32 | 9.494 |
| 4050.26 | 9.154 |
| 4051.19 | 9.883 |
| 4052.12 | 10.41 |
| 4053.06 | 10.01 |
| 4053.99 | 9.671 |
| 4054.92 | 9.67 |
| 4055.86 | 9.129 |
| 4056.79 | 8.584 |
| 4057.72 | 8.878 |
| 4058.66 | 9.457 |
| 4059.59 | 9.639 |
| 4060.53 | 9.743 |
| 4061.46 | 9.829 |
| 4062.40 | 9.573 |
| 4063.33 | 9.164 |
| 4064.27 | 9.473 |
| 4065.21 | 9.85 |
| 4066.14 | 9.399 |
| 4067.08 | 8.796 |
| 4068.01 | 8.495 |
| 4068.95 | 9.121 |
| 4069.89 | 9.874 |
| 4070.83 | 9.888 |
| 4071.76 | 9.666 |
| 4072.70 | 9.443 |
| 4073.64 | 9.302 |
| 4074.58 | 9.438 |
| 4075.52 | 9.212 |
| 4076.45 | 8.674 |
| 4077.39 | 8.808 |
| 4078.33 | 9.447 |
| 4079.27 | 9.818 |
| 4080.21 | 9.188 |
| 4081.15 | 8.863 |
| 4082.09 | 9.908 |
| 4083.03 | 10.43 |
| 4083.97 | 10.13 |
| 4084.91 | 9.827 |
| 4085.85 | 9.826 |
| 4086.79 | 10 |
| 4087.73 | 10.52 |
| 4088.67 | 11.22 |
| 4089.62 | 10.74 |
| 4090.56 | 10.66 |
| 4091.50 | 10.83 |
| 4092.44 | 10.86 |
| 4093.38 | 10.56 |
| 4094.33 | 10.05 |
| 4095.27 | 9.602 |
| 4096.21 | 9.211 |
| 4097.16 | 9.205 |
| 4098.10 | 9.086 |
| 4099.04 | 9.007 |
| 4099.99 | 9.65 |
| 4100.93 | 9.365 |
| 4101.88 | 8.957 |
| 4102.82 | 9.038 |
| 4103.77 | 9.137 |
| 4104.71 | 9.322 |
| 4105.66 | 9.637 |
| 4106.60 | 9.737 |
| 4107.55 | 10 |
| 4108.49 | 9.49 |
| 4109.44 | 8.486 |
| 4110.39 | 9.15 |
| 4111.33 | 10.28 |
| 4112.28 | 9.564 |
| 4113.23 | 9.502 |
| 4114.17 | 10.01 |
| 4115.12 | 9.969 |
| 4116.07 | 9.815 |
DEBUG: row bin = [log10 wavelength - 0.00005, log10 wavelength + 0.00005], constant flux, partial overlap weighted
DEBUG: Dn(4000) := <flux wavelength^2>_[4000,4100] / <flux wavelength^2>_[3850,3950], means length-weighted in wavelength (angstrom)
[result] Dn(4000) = 2.0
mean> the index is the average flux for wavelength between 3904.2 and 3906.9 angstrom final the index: 7.11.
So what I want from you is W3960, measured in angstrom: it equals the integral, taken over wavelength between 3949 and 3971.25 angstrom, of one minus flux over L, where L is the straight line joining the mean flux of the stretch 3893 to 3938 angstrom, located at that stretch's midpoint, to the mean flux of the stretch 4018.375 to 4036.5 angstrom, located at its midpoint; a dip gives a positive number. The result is 6.6 angstrom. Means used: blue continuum 5.94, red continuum 9.87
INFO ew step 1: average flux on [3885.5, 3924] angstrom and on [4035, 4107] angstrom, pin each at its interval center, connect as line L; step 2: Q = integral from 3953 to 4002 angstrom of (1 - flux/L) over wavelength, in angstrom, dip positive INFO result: 7.41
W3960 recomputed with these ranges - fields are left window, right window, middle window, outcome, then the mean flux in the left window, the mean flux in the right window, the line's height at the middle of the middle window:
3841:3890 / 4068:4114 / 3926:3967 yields 9.5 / 4.55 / 9.65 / 6.38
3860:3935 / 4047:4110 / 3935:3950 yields 3.4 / 5.4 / 9.61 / 6.44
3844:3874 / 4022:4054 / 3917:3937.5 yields 6.2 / 4.59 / 9.91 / 6.62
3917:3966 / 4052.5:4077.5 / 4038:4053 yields -2.1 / 5.18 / 9.37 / 8.71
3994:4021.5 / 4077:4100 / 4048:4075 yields 1.2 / 10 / 9.9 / 9.94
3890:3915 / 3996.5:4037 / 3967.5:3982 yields 6.1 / 7.02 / 9.91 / 8.85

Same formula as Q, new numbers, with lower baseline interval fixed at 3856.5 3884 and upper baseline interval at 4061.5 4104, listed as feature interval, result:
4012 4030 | -5.0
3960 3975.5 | 5.9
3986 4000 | -3.7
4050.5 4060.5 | -0.7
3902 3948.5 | -1.2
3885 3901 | -4.7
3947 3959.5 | -0.7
